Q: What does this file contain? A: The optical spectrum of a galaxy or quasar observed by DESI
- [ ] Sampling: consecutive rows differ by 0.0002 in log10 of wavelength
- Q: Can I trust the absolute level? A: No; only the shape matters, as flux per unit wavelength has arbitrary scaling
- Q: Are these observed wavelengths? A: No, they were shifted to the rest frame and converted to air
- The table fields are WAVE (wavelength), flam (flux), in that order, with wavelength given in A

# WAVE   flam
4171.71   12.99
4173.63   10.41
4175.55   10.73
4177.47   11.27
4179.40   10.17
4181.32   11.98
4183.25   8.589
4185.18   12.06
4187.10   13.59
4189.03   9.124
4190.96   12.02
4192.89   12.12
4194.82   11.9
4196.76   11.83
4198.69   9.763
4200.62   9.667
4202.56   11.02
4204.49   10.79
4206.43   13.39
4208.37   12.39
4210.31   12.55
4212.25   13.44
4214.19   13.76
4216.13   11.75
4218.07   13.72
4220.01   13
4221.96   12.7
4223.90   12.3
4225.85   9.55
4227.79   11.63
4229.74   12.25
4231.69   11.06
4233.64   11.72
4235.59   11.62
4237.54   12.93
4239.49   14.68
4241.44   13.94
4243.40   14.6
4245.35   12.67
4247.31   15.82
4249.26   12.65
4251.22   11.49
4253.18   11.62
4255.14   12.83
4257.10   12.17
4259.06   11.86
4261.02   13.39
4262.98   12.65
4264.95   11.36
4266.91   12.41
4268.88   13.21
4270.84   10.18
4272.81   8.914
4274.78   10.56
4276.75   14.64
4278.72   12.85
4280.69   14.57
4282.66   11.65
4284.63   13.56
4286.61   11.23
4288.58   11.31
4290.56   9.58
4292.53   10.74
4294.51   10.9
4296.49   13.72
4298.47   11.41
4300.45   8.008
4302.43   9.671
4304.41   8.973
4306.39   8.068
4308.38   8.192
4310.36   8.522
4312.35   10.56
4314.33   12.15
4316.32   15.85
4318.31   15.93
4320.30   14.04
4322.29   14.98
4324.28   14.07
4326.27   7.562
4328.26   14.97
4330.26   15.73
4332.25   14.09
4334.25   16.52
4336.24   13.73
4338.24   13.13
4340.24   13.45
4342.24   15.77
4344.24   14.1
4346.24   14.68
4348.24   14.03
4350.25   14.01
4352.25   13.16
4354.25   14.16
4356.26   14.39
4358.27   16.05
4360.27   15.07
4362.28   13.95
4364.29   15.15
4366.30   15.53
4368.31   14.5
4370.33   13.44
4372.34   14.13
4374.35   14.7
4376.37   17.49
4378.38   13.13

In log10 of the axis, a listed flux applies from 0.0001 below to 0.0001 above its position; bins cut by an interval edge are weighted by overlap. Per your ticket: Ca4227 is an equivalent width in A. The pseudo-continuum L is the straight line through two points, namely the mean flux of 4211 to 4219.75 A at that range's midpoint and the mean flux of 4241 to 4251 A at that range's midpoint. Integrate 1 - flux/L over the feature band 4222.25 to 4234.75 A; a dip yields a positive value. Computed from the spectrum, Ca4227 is 1.8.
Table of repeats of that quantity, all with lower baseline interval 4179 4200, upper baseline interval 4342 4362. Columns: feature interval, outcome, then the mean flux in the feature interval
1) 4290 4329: 6.42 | 11.4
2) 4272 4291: 1.56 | 12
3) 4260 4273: 0.86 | 11.9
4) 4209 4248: -2.51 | 12.8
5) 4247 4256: -0.16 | 12.7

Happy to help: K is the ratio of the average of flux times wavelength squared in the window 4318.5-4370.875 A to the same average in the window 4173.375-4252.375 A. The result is 1.26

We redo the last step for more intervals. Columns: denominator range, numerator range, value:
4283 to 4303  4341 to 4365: 1.35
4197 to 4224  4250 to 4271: 1.03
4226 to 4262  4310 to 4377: 1.17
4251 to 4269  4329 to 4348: 1.23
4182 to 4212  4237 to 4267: 1.16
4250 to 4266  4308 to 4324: 1.08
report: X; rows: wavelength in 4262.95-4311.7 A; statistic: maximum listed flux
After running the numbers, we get 14.64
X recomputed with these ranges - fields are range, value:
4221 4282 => 15.82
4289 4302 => 13.72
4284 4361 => 16.52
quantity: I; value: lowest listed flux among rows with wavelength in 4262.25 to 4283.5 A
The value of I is 8.914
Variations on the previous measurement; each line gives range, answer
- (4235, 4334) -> 7.562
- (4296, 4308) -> 8.008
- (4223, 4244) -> 9.55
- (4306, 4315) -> 8.068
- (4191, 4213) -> 9.667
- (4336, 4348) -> 13.13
